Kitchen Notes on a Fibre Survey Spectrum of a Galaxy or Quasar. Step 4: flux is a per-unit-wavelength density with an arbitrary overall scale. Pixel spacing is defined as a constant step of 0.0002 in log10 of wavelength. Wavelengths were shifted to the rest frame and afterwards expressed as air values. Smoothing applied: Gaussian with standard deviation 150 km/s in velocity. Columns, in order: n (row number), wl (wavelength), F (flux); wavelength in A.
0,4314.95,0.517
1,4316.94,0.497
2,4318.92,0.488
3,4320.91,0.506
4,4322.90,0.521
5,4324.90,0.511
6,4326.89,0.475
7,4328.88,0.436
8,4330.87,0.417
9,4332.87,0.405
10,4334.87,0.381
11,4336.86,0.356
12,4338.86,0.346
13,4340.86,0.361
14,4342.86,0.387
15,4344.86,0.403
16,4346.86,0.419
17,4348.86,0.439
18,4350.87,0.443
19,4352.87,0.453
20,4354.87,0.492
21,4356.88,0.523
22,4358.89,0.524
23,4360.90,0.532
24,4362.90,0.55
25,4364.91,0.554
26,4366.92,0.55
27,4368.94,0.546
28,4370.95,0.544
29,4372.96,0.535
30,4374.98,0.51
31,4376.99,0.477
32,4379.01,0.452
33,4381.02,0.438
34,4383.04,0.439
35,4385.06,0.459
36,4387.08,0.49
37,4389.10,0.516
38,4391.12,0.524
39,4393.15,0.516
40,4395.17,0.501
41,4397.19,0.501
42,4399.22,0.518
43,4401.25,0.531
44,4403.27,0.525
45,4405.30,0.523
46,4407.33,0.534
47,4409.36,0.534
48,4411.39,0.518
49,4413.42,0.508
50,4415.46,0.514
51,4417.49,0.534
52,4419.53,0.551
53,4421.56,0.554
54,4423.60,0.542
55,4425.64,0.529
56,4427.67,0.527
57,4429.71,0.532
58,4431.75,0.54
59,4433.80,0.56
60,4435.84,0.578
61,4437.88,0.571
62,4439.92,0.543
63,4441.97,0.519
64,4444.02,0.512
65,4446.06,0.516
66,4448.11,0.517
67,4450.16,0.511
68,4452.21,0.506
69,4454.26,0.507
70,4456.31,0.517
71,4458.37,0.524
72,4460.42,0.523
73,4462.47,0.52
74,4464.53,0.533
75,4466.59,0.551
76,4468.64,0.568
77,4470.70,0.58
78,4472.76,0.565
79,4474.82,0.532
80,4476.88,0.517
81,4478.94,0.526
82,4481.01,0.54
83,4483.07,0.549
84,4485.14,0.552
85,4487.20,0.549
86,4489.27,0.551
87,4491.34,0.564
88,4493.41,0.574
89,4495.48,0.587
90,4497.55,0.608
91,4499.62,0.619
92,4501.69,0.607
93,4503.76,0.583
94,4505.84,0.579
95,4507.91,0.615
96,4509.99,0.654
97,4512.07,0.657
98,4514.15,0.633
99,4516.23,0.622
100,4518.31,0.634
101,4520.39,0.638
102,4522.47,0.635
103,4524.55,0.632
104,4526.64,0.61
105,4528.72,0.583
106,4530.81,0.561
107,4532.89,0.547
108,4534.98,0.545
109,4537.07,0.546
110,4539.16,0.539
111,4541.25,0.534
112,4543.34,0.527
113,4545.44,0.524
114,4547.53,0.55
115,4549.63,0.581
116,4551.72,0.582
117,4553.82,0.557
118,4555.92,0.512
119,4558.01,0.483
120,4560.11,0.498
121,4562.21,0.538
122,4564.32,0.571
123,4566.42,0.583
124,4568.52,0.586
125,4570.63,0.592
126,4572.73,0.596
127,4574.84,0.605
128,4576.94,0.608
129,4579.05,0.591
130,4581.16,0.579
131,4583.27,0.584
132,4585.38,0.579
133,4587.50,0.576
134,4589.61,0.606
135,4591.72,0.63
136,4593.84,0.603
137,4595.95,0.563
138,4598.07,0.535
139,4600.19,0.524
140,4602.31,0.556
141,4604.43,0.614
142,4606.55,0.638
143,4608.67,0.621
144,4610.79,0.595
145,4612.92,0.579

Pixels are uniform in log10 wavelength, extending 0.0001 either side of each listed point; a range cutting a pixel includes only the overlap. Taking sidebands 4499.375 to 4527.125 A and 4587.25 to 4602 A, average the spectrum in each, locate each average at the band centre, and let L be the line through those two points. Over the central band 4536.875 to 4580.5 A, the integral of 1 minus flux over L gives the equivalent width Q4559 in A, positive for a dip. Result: 2.8 A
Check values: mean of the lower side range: 0.623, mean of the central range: 0.558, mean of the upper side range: 0.576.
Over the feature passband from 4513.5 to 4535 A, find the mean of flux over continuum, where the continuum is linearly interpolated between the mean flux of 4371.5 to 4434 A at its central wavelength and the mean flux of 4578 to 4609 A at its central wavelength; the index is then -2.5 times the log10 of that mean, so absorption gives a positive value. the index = -0.09 mag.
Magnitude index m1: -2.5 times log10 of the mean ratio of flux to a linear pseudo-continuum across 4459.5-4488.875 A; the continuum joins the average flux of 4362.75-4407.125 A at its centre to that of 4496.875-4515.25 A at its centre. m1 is 0.087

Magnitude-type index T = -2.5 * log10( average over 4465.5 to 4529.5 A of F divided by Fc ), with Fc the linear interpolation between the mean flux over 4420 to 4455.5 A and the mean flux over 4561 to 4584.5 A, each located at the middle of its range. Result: -0.06 mag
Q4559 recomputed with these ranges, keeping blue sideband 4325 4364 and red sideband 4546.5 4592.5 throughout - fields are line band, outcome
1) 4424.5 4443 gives -1.9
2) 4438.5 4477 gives -1.8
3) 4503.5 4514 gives -1.7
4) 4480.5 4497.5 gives -1.2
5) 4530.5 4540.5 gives 0.1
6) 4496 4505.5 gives -1.2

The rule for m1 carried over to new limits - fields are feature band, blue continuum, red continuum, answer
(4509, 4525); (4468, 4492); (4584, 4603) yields -0.15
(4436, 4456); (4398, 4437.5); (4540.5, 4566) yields 0.02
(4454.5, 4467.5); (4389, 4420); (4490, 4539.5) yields 0.07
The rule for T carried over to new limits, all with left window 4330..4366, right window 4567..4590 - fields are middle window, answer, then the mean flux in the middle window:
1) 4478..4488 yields -0.03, 0.543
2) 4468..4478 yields -0.06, 0.552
